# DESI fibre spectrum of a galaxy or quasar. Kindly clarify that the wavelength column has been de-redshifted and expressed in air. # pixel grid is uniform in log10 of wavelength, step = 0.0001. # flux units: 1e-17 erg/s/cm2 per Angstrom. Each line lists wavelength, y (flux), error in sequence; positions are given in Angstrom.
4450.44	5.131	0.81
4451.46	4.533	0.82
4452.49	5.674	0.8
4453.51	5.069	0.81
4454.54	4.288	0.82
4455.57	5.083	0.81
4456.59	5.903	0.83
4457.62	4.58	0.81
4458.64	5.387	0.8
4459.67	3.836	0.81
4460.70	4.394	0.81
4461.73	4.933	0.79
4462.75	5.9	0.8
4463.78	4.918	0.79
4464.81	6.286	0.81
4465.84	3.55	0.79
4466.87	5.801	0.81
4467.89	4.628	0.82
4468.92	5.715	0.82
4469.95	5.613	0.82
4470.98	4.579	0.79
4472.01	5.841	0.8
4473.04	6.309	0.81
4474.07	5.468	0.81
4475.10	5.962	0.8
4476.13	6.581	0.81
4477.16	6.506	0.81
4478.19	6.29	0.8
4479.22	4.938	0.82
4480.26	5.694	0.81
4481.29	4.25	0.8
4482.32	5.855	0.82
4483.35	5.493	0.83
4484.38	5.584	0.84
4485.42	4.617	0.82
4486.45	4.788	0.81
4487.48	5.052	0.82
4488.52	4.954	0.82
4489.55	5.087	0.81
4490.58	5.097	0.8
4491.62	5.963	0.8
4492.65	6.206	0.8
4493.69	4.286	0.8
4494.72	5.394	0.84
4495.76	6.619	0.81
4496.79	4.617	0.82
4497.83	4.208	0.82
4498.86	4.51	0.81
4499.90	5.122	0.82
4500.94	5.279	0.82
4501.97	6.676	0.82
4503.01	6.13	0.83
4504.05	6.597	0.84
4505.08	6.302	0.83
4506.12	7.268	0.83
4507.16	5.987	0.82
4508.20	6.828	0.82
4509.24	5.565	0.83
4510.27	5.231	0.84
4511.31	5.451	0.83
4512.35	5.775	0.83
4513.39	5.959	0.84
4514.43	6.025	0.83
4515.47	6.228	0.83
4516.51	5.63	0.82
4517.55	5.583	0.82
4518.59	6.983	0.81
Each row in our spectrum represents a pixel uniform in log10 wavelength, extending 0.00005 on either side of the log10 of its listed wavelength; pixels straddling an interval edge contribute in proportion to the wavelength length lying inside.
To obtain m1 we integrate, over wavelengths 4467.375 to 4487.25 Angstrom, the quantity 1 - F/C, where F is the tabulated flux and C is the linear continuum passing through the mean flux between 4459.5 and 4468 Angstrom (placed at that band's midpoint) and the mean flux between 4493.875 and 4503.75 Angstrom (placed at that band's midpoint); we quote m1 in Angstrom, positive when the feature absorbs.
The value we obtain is -1.4 Angstrom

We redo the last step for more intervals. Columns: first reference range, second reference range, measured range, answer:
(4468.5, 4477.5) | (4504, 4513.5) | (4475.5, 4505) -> 2.4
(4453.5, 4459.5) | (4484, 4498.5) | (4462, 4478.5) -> -1.8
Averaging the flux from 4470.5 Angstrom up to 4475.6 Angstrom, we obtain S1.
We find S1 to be 5.64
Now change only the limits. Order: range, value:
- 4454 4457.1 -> 5.09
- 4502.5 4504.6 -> 6.38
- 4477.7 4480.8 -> 5.61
